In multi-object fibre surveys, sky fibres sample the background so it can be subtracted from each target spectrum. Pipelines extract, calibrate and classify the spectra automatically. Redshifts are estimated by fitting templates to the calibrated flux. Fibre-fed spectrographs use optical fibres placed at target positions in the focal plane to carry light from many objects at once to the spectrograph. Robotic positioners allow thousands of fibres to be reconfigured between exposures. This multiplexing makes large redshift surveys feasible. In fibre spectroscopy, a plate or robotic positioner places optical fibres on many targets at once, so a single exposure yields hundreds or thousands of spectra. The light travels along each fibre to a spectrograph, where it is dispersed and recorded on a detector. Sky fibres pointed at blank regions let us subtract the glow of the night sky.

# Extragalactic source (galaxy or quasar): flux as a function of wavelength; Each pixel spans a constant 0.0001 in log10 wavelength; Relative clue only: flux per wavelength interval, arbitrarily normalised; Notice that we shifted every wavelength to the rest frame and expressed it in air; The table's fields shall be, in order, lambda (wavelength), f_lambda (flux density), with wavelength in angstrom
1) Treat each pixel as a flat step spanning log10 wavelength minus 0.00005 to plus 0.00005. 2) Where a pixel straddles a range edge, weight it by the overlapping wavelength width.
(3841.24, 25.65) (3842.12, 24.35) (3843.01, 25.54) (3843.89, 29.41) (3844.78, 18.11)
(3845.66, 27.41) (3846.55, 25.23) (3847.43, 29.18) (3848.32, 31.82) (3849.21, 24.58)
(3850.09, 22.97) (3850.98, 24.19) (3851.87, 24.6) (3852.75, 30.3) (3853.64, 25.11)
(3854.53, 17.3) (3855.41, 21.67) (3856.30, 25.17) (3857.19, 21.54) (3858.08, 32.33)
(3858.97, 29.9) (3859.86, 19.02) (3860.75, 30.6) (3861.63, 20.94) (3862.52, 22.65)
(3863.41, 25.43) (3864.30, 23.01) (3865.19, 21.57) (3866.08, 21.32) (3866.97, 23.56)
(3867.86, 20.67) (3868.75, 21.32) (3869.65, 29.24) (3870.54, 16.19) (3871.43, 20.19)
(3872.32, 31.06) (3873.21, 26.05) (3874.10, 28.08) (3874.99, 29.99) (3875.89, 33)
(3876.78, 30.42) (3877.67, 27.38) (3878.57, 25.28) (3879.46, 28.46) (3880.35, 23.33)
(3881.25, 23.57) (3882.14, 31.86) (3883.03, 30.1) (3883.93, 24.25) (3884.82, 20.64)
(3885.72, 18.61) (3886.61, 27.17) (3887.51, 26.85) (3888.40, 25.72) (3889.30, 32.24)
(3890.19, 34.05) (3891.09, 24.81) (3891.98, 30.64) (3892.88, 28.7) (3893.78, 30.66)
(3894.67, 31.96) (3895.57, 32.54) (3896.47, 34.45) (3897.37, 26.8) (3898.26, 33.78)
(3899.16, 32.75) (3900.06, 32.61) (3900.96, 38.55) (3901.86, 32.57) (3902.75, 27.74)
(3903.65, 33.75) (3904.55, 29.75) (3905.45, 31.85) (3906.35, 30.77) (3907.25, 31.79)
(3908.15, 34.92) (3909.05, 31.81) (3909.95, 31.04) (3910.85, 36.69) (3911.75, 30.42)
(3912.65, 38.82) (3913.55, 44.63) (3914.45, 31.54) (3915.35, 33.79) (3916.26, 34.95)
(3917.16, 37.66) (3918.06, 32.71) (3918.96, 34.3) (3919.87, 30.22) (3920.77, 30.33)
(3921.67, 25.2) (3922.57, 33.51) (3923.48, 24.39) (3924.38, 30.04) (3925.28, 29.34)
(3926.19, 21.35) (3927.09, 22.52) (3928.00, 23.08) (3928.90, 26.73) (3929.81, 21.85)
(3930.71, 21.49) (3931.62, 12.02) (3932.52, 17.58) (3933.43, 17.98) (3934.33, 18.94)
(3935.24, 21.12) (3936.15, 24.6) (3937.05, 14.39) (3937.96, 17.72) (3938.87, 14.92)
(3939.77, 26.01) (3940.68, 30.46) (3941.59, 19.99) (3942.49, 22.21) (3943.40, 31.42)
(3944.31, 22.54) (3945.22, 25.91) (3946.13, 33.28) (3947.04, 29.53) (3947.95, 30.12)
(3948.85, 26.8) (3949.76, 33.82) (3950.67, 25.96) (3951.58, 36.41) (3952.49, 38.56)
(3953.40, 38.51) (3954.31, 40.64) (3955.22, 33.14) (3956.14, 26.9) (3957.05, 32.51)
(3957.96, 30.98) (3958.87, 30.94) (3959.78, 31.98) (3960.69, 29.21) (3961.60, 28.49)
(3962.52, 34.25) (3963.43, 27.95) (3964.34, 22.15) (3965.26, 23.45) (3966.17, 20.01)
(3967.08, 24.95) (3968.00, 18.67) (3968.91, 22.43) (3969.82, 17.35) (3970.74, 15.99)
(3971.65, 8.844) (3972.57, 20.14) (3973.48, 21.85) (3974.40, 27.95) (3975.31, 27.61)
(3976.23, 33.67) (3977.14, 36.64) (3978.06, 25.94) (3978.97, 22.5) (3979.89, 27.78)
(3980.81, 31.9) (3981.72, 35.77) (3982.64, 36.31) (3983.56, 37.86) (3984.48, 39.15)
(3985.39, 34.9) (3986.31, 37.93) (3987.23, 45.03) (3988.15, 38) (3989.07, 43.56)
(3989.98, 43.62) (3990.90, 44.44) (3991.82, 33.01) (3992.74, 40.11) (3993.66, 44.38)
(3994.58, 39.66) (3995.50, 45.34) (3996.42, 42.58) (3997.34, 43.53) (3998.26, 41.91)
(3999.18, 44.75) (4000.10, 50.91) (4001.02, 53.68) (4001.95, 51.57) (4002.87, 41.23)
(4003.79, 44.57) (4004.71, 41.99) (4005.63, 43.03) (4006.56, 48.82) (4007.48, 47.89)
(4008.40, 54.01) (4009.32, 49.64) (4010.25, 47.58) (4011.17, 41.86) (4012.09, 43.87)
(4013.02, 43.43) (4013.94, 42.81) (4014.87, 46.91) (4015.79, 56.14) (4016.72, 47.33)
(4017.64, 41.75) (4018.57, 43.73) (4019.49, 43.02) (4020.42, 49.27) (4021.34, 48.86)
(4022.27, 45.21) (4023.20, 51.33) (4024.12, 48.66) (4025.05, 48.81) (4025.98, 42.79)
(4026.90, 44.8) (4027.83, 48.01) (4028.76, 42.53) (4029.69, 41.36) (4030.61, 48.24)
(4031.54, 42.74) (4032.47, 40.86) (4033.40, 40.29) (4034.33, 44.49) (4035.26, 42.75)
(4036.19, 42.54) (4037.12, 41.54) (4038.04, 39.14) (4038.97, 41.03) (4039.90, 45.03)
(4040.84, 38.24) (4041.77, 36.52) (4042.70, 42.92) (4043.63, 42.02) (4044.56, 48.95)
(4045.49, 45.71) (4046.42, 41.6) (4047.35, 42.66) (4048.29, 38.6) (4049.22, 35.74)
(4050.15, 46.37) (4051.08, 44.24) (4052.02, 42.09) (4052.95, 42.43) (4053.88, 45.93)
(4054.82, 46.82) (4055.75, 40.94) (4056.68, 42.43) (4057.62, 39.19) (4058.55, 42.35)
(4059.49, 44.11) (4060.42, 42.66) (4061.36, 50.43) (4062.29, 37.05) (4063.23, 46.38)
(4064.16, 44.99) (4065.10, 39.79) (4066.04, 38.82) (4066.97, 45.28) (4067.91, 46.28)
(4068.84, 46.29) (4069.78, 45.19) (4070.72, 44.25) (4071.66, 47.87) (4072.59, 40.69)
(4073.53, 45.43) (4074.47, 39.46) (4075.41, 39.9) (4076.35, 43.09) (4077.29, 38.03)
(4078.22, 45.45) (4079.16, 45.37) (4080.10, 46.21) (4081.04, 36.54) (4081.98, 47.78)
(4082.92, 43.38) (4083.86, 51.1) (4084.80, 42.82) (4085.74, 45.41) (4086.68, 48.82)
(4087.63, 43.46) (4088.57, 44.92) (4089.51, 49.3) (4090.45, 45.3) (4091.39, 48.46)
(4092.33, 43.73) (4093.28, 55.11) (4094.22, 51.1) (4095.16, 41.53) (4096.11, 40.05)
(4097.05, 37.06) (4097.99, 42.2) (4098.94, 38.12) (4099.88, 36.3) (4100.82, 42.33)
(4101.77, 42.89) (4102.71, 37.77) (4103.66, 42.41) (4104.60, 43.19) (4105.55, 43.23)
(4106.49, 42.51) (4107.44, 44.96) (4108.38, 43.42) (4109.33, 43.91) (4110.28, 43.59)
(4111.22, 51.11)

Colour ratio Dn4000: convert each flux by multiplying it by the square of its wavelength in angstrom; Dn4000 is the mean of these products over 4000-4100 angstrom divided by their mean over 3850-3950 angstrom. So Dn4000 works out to 1.8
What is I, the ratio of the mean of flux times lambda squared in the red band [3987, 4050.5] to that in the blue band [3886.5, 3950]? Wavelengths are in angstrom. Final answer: 1.6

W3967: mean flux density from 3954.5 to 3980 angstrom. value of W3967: 26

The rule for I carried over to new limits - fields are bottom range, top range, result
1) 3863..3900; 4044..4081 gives 1.75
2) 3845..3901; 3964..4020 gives 1.50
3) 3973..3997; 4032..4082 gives 1.23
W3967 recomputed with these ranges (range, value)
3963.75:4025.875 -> 38.5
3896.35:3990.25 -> 29.1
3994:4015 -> 45.7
